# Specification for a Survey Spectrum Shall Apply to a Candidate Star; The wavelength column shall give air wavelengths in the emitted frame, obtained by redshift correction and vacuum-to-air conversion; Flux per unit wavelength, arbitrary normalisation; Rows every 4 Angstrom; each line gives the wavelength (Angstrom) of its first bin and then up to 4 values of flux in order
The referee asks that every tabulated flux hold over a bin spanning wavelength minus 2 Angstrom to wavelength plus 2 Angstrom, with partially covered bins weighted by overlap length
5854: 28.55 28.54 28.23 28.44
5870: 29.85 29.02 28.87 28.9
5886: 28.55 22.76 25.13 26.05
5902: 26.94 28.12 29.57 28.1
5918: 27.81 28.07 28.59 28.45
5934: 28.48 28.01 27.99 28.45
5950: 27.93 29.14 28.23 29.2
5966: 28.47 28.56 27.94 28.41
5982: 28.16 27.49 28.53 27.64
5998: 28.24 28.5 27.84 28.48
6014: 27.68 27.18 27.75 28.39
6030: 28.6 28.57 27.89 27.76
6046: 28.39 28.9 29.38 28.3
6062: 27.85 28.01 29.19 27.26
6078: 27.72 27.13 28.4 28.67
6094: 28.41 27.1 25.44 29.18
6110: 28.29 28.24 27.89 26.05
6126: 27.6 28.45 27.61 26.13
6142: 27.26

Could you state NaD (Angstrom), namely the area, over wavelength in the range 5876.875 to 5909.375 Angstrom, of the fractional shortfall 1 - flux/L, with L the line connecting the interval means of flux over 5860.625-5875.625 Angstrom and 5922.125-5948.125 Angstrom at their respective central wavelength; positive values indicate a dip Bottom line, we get 1.9 Angstrom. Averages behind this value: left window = 28.9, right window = 28.3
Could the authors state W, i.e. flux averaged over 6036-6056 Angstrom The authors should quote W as 28.5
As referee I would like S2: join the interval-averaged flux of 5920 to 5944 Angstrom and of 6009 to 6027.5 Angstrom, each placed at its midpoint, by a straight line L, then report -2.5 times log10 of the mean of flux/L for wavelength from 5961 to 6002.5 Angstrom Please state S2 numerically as -0.01 mag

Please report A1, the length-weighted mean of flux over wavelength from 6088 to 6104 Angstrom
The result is 27.4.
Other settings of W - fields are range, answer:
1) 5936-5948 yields 28.2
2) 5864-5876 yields 29.1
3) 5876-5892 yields 27.3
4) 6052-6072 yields 28.5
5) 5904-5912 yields 28.8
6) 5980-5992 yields 28.1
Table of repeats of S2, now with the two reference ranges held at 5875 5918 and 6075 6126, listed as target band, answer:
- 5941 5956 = -0.04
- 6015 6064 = -0.02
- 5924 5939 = -0.04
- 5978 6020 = -0.02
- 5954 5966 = -0.05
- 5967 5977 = -0.03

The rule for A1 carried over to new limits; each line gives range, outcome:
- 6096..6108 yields 27.2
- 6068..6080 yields 28.1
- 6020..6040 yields 28.2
